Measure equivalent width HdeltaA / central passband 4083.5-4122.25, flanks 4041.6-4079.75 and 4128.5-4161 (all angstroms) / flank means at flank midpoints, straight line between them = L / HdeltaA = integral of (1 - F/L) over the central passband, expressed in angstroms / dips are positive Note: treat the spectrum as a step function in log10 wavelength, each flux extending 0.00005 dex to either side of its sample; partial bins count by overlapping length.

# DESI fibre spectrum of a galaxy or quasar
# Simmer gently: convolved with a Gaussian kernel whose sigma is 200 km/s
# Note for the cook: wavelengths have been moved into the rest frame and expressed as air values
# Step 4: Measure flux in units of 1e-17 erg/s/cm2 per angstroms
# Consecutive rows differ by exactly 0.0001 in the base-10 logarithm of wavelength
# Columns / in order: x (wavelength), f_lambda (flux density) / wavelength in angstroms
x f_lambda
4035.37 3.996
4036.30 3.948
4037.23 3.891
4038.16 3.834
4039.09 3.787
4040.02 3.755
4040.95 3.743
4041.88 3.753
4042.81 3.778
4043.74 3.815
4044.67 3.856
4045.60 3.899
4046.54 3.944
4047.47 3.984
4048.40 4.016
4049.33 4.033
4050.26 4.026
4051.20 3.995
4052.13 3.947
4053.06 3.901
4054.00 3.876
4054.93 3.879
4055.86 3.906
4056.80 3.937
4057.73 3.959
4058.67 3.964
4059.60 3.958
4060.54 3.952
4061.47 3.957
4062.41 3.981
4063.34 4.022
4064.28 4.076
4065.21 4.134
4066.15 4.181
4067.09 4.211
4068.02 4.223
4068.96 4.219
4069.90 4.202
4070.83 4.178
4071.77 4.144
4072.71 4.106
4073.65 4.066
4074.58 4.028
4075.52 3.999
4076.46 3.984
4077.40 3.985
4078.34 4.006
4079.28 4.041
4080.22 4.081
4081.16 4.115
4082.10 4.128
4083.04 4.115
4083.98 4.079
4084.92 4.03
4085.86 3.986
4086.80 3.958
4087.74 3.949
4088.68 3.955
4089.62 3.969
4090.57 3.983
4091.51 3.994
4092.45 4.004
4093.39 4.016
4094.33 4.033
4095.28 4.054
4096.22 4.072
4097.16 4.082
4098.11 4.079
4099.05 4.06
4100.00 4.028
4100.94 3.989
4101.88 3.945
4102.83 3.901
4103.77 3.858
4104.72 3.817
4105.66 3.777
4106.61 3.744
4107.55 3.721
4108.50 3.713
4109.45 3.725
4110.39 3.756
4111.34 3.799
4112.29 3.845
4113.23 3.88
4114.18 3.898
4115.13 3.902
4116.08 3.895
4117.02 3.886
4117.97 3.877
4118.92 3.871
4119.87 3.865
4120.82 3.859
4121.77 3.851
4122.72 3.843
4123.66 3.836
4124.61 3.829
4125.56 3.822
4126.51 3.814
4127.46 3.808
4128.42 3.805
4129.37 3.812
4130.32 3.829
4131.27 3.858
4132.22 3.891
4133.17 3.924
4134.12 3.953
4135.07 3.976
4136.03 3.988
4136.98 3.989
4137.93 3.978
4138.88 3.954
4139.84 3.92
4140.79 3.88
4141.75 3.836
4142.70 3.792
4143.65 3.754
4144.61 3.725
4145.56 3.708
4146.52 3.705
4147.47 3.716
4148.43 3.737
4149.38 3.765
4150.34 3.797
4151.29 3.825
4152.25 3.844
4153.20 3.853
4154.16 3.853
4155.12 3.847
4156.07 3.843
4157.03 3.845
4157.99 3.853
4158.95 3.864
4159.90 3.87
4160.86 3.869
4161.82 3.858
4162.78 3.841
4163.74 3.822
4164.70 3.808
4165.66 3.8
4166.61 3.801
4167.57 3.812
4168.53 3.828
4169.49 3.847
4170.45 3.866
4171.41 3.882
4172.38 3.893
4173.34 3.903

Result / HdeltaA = 0.1 angstroms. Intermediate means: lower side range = 4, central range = 3.92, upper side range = 3.85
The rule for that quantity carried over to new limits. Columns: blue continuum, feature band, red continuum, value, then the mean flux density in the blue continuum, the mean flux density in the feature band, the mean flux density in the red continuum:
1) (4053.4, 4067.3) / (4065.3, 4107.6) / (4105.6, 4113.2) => -1.7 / 3.99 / 4.03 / 3.77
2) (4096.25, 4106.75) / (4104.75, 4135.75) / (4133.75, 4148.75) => 0.5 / 3.95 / 3.84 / 3.85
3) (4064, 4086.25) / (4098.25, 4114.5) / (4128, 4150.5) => 0.5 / 4.1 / 3.86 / 3.85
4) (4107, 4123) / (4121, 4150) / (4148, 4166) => -0.1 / 3.83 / 3.84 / 3.83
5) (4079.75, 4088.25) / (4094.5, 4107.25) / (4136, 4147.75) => 0.1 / 4.05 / 3.95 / 3.84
